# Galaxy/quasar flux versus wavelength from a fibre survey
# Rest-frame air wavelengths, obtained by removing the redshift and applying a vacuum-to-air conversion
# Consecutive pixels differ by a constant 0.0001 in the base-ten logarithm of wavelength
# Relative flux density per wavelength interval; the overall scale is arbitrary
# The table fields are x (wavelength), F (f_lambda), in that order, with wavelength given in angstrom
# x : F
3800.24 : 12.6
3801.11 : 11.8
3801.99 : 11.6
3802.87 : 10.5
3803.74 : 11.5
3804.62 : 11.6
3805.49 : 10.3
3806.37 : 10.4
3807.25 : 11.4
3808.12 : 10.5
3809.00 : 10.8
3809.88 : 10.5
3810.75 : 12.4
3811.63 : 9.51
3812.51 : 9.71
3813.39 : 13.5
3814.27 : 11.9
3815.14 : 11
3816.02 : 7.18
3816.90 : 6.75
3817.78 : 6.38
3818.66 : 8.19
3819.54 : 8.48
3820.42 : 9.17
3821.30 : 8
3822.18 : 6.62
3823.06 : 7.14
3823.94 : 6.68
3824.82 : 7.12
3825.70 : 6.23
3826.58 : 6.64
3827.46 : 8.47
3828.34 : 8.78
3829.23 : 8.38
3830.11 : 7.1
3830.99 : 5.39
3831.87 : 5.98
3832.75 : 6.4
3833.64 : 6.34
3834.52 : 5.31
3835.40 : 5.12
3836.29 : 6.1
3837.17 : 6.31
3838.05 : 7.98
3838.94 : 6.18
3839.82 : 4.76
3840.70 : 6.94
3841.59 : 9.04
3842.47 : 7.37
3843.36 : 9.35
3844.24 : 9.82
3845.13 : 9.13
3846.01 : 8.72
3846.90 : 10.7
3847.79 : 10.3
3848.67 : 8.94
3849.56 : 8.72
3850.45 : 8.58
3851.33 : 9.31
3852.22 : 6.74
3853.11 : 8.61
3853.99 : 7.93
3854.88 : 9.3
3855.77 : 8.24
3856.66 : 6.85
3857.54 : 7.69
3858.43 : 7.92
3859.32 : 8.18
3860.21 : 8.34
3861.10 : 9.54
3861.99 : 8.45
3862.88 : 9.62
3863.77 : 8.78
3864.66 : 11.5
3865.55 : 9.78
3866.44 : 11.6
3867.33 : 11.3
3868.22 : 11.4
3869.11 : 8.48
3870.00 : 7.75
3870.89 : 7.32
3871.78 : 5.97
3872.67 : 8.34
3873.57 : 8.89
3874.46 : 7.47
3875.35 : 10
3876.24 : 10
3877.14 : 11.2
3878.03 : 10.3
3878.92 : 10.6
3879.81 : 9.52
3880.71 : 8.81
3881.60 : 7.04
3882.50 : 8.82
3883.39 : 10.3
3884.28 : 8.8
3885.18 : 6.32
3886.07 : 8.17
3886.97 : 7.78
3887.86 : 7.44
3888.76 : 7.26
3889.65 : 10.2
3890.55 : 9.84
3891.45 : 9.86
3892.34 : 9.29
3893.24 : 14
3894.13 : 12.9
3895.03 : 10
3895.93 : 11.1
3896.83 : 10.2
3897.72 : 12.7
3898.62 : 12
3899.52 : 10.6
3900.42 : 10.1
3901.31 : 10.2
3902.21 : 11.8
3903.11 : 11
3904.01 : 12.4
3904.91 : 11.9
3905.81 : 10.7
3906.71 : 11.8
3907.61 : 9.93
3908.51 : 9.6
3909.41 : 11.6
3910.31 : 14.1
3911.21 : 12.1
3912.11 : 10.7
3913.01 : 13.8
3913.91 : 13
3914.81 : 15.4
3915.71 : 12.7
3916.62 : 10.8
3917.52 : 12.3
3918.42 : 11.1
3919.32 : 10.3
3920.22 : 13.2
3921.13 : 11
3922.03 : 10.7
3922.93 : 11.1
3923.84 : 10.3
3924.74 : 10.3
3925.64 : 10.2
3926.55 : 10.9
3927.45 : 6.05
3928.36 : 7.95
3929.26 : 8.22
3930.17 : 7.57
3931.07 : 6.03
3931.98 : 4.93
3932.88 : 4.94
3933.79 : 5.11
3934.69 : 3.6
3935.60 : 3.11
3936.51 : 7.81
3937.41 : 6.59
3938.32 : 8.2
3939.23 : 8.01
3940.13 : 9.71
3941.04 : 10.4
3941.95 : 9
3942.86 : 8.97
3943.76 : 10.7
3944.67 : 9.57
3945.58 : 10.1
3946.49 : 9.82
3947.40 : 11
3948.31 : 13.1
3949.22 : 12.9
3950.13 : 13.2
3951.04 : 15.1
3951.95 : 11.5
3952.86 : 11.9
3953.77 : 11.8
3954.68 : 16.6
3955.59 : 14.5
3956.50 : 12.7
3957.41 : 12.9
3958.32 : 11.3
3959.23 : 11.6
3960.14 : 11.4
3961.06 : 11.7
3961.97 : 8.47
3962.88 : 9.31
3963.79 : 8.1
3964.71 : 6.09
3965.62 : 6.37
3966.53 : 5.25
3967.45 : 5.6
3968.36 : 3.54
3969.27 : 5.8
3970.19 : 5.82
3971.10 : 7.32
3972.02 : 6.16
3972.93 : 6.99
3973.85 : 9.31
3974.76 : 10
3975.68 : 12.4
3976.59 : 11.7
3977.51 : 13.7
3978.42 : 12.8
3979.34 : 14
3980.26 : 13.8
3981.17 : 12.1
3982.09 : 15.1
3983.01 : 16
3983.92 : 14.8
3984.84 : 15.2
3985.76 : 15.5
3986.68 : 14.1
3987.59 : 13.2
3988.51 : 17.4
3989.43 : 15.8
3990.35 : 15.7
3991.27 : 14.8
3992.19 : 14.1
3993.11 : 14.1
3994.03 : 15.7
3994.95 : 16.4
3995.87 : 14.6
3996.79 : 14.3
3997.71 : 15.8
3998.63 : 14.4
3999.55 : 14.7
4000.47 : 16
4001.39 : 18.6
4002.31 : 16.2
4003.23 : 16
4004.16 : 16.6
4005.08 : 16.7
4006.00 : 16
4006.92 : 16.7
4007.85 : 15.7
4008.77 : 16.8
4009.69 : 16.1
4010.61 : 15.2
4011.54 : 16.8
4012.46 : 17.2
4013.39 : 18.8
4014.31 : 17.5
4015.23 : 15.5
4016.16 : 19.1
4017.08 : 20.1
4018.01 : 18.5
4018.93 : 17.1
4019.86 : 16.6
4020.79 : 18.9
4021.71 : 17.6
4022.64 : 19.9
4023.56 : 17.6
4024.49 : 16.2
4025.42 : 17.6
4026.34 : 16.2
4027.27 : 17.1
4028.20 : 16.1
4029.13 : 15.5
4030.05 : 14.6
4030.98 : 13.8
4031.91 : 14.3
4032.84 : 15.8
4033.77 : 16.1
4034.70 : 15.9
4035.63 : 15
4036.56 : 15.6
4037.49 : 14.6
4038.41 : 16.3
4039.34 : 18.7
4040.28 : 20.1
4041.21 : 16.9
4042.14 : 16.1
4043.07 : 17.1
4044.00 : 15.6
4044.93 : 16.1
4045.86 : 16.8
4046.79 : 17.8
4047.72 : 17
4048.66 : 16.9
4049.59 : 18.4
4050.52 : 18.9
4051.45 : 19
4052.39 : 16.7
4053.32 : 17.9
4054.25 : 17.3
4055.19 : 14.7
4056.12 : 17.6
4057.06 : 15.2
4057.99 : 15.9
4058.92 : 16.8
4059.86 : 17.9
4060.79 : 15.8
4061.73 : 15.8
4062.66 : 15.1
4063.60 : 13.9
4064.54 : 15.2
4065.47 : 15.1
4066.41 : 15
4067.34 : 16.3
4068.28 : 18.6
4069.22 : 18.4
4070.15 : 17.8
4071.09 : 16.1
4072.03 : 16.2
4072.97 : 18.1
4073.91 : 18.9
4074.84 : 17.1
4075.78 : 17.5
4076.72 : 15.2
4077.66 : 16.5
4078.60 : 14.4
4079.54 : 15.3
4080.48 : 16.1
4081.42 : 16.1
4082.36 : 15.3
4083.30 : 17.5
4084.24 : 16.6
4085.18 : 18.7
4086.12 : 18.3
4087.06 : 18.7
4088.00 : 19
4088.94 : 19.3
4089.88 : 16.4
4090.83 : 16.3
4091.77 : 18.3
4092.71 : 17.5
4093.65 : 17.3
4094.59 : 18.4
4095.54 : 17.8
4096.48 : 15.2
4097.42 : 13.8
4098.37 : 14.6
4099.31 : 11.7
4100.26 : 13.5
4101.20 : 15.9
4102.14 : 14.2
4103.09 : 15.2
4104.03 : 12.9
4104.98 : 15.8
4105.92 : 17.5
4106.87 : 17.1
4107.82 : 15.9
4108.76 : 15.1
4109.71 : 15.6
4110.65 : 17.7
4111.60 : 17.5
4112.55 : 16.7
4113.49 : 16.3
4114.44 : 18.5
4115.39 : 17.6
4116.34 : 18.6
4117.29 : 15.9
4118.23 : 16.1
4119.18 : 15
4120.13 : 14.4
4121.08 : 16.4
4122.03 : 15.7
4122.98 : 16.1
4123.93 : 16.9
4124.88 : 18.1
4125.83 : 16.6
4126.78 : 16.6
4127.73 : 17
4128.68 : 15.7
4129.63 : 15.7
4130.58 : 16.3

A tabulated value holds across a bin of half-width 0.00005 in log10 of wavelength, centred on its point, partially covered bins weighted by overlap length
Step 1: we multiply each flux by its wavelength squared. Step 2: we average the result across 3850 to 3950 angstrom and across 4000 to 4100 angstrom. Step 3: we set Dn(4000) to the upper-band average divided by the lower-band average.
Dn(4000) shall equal 1.87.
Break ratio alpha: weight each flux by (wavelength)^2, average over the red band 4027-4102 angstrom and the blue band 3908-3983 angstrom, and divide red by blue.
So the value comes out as 1.7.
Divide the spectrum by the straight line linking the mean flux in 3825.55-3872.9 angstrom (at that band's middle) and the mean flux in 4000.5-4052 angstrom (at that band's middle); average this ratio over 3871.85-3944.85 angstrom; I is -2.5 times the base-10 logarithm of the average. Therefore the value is 0.12 mag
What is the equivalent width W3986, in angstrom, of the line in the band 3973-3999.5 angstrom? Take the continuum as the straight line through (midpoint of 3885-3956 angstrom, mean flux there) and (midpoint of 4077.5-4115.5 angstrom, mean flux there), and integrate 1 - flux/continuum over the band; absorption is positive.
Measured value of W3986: -3.1 angstrom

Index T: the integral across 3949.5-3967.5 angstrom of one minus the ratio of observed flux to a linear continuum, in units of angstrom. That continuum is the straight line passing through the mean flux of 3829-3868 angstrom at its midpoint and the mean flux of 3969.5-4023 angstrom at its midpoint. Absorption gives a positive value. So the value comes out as 3.1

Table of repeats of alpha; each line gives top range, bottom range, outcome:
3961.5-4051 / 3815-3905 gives 1.82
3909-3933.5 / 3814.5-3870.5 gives 1.33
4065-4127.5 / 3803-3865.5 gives 2.22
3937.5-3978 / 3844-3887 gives 1.17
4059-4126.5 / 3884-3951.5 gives 1.78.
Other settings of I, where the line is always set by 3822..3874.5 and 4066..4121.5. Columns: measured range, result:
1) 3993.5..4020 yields -0.22 mag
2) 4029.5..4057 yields -0.13 mag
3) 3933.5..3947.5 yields 0.34 mag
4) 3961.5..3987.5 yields 0.21 mag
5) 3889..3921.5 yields -0.15 mag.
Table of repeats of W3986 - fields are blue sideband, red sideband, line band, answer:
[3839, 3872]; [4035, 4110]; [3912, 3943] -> 5.5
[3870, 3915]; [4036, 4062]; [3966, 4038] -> 1.8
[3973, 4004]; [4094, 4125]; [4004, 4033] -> -4.0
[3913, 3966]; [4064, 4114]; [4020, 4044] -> -4.3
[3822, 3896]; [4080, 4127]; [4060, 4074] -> -1.0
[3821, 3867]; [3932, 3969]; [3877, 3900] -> -3.2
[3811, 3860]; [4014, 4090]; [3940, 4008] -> 6.7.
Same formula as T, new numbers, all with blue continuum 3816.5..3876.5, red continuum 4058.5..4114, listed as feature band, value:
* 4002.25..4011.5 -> -1.76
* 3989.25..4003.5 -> -2.32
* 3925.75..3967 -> 7.63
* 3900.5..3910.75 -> -1.21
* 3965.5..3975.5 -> 4.57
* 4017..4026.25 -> -2.43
